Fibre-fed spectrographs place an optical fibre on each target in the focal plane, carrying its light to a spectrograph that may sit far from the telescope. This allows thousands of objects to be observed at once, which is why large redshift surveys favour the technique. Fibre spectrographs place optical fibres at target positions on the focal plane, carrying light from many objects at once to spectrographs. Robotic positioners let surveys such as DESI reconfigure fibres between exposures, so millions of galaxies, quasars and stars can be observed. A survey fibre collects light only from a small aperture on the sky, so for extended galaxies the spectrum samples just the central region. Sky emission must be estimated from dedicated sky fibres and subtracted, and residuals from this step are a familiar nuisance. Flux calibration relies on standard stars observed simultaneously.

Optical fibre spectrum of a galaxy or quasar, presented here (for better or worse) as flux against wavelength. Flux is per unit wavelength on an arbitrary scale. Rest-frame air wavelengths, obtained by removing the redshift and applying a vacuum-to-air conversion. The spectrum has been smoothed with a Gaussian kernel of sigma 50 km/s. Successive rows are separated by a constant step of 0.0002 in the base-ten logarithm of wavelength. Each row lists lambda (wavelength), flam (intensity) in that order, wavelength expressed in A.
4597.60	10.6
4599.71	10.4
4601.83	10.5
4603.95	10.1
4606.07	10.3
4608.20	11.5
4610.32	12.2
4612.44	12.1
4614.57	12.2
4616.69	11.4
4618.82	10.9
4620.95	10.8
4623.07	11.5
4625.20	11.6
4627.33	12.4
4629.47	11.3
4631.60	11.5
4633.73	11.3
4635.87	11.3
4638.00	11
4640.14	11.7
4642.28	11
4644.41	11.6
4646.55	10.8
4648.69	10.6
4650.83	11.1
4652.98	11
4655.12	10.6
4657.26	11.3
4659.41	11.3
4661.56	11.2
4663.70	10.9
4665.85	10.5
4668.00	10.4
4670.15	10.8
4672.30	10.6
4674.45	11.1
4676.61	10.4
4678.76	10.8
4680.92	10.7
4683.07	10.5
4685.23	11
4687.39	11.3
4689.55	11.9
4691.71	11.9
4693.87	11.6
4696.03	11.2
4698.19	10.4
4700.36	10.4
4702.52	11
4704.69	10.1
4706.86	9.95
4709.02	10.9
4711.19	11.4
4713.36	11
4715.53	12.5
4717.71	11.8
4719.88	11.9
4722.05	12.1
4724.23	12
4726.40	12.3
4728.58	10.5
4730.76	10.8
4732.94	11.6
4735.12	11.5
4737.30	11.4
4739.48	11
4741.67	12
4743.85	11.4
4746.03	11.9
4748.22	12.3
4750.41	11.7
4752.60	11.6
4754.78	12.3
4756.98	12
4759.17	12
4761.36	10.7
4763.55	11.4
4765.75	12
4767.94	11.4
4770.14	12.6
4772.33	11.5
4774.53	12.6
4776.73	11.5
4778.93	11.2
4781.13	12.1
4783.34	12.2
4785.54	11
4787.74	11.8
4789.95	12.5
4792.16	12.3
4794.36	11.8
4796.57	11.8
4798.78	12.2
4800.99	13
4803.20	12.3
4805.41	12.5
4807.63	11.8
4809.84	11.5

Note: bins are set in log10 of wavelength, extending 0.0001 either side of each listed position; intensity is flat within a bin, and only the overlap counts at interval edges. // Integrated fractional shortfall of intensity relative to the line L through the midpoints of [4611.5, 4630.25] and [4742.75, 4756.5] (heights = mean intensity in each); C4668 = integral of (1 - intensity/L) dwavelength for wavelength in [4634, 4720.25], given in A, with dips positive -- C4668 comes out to 4.96 A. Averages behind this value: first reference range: 11.6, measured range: 11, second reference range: 11.9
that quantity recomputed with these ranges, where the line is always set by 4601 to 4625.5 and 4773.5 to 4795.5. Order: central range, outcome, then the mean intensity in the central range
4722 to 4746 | 0.4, 11.5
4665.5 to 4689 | 1.5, 10.8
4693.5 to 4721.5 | 1.2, 11.1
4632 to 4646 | 0.1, 11.3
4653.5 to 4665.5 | 0.4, 11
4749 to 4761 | -0.1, 11.9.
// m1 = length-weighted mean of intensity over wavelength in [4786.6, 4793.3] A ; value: 12.2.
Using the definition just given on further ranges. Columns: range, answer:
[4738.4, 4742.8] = 11.5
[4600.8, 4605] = 10.3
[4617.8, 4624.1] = 11.1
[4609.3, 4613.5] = 12.2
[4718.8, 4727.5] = 12.1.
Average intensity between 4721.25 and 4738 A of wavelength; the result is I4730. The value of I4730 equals 11.5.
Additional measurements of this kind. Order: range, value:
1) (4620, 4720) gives 11.1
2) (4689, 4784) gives 11.5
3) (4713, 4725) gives 11.9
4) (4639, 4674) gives 11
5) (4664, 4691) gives 10.8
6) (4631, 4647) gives 11.3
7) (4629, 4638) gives 11.3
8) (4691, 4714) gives 10.9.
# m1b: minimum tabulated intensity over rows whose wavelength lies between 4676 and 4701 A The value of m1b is 10.4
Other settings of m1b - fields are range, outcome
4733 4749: 11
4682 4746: 9.95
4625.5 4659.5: 10.6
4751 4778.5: 10.7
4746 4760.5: 11.6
